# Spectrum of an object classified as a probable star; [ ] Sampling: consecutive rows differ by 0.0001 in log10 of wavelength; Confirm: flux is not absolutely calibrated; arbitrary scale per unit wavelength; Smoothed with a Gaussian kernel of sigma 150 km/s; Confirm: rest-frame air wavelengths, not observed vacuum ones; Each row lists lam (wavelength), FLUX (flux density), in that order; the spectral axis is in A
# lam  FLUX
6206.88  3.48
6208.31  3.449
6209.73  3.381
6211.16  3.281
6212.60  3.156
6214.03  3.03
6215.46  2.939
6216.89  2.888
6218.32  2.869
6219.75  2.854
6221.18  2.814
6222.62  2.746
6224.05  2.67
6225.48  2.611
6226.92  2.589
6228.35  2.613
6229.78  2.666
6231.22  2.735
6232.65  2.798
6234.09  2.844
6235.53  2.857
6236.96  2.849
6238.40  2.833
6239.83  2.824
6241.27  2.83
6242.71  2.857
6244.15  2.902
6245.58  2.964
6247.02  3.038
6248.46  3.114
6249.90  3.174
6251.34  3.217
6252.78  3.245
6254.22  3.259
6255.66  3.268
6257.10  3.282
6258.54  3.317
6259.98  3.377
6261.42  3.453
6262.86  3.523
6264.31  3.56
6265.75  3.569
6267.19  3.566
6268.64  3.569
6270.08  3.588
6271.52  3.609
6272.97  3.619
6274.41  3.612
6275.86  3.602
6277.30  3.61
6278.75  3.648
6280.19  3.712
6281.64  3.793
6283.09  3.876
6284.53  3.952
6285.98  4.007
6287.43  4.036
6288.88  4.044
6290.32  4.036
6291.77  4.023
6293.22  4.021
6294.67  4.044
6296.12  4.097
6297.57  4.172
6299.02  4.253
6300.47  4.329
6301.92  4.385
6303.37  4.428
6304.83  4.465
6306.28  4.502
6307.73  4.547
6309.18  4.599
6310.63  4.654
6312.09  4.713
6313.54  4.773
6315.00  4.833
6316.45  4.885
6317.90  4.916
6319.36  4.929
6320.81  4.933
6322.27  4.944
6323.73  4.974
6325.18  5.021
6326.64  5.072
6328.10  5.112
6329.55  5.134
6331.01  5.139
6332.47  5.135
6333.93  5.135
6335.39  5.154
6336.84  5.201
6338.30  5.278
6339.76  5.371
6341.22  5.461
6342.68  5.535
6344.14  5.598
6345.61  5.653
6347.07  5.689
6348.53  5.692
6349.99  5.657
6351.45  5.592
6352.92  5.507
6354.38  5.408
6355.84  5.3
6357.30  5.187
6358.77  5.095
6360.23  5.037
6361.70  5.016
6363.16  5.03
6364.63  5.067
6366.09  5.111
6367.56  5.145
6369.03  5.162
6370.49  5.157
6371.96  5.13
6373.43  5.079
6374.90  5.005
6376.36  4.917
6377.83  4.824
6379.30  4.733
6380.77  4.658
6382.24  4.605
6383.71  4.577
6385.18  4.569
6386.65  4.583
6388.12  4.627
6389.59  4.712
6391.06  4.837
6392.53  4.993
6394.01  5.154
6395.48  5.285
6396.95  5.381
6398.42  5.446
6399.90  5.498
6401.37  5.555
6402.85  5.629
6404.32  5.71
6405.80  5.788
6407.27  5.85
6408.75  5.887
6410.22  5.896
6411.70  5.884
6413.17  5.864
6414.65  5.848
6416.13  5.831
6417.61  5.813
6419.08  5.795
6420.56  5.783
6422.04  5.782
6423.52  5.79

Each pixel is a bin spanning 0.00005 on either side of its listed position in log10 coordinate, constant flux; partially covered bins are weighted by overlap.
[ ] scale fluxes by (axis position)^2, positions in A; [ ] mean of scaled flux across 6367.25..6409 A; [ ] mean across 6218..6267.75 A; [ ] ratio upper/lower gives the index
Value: 1.77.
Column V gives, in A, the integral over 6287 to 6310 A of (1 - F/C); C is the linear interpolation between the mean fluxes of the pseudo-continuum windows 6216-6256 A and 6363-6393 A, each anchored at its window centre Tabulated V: -3.0 A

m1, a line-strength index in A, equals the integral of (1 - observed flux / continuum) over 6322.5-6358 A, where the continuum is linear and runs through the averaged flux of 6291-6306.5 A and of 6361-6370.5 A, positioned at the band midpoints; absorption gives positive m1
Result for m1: -4.16 A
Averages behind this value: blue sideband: 4.24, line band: 5.33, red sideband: 5.1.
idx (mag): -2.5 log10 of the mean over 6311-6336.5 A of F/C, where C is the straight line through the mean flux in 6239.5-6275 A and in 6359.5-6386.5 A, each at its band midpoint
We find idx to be -0.18 mag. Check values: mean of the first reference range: 3.3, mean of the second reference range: 4.93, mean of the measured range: 4.99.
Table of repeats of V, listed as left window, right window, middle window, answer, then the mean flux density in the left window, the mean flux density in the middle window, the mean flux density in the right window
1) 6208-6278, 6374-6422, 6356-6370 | -0.85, 3.12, 5.1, 5.31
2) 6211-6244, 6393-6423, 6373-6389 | 1.56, 2.83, 4.74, 5.68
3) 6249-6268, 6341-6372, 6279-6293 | -0.06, 3.37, 3.94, 5.33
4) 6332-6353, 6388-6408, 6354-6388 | 2.71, 5.44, 4.96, 5.34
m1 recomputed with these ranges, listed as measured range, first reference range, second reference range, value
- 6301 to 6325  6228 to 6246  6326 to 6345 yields -0.10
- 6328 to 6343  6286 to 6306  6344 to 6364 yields -0.72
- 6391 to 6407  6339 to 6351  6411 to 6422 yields 0.95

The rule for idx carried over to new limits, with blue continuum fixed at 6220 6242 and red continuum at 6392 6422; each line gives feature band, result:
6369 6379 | 0.02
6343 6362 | -0.15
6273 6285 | -0.05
